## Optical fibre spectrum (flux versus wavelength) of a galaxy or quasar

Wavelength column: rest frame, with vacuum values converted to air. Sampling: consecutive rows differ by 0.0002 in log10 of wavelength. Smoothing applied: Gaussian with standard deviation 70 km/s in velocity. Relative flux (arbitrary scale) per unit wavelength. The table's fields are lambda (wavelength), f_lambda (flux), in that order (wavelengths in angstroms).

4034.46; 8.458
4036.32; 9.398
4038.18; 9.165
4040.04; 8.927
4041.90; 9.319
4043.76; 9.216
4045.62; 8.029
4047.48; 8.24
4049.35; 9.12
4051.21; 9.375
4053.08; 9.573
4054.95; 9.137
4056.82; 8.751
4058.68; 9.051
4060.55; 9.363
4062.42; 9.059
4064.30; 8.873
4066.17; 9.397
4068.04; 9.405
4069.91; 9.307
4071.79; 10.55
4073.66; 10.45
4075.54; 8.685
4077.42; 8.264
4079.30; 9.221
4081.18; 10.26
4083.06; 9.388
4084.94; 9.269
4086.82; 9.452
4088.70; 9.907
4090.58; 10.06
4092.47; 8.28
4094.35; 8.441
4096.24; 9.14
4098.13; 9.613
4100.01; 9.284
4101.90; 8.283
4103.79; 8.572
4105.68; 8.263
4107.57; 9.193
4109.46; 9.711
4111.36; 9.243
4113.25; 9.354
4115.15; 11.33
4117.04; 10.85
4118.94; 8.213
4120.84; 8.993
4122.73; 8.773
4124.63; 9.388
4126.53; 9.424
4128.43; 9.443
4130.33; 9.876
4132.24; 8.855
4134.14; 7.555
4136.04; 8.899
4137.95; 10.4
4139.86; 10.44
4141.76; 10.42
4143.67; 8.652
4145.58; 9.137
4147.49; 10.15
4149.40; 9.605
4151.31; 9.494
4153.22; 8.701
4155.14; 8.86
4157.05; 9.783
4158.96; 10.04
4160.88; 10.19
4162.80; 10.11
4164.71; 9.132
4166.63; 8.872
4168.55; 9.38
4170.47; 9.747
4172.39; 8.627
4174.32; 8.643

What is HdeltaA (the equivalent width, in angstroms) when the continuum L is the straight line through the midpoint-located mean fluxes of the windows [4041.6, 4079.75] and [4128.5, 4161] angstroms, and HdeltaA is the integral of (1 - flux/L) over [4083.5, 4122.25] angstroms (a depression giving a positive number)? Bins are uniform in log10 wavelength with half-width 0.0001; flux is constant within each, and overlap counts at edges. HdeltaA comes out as 0.2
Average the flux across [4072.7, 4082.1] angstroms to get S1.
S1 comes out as 9.37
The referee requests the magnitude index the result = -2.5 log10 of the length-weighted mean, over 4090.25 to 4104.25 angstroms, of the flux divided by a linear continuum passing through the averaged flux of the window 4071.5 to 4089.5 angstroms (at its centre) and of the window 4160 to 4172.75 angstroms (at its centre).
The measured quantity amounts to 0.07 mag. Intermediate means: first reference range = 9.51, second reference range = 9.47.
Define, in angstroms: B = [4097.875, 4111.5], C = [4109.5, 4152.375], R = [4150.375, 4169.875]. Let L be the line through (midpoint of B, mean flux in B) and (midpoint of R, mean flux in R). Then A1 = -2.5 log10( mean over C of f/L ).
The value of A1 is -0.03 mag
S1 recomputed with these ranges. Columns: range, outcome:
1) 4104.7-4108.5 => 8.73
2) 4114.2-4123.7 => 9.63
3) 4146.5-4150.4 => 9.87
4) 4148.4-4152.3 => 9.56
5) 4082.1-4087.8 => 9.38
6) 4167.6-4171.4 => 9.56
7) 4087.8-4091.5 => 9.99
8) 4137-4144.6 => 9.98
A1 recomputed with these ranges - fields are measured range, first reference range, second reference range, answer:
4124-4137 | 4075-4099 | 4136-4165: 0.06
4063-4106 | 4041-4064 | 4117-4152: -0.01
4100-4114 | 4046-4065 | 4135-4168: 0.04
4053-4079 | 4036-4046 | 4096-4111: -0.03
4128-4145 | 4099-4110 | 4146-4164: 0.00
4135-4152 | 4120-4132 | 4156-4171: -0.02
